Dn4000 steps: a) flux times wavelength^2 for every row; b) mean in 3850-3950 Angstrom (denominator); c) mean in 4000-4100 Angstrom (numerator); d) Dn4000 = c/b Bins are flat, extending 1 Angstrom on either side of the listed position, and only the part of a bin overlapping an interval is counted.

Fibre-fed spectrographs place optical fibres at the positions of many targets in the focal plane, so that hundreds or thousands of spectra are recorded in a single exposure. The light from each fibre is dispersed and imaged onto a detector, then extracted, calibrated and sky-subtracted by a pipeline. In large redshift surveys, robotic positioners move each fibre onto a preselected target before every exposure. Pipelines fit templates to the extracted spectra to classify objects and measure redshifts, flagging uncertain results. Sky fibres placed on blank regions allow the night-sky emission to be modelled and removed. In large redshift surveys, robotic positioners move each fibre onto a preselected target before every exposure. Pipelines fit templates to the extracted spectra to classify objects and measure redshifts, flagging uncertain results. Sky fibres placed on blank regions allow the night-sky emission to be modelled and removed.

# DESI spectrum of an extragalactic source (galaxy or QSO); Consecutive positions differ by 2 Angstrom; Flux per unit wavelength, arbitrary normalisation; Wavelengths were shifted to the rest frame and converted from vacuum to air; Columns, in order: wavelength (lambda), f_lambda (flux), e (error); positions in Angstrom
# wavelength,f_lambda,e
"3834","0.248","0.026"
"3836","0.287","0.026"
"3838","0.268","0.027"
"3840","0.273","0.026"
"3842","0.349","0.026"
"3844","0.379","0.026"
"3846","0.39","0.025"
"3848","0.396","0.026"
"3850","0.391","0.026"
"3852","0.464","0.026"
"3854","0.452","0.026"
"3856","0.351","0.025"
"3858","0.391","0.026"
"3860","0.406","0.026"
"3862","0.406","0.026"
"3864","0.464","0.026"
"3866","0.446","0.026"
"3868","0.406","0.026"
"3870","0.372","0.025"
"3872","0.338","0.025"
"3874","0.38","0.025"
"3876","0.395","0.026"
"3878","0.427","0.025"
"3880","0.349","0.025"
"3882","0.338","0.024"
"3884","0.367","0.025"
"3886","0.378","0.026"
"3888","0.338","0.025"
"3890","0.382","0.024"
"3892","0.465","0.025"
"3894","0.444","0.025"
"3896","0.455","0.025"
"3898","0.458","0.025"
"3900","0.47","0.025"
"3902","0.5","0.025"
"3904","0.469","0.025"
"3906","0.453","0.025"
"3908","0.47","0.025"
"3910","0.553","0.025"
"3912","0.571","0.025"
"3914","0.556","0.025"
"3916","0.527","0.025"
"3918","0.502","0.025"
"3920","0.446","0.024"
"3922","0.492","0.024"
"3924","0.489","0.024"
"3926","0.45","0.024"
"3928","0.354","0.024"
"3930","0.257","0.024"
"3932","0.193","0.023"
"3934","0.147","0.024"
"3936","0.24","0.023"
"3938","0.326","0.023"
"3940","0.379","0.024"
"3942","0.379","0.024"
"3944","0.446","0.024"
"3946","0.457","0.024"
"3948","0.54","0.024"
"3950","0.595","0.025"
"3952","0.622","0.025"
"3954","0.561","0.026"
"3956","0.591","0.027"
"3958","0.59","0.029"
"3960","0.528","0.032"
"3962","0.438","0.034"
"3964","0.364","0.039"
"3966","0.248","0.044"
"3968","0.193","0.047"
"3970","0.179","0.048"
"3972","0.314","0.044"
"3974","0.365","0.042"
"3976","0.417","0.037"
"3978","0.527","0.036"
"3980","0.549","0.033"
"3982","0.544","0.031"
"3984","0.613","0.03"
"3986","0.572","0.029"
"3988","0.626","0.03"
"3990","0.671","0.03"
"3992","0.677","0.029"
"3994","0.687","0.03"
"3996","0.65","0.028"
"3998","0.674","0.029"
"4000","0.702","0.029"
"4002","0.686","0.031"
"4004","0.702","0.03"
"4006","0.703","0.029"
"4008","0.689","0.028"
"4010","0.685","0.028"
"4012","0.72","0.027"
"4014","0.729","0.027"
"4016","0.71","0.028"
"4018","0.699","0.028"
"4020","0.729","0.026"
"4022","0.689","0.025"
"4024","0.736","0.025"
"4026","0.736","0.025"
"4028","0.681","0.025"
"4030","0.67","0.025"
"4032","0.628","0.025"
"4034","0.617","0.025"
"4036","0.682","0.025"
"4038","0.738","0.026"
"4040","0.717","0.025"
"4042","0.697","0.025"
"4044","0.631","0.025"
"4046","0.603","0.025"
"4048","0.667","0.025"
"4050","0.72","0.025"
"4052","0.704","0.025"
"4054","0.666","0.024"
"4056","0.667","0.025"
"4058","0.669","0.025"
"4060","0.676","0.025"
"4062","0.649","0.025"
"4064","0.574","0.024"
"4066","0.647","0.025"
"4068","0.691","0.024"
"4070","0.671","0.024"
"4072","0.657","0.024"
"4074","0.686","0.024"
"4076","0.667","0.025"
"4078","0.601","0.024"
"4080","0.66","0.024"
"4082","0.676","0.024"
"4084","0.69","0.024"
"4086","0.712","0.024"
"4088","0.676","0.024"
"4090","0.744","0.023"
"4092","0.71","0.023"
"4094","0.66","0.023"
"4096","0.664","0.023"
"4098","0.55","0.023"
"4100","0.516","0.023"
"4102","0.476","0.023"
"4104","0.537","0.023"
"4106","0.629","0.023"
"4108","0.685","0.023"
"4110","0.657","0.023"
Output 1.75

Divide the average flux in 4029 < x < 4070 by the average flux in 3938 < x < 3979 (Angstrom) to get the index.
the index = 1.5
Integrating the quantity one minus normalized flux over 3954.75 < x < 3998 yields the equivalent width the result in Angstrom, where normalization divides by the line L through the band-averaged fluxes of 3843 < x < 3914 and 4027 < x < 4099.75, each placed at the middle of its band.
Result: 4.40 Angstrom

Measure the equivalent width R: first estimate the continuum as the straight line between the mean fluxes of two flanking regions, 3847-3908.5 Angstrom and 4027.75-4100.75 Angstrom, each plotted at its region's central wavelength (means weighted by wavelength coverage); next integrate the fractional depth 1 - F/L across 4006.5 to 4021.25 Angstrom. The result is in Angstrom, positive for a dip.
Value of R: -2.8 Angstrom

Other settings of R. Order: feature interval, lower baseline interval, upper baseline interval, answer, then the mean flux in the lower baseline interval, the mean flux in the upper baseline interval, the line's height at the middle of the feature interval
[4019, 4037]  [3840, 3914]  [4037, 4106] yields -2.51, 0.418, 0.655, 0.602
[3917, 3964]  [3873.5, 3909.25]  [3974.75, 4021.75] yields 8.30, 0.42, 0.65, 0.526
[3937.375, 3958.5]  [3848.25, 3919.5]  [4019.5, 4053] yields 1.57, 0.432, 0.684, 0.538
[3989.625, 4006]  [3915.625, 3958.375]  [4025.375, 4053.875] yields -3.00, 0.432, 0.677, 0.577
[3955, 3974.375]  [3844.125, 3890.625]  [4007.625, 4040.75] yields 6.59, 0.392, 0.697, 0.582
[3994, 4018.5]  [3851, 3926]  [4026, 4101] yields -4.38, 0.437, 0.664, 0.59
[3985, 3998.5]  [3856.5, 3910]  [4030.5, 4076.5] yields -1.74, 0.416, 0.666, 0.576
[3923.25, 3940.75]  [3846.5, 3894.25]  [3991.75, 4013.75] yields 7.24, 0.397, 0.69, 0.534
